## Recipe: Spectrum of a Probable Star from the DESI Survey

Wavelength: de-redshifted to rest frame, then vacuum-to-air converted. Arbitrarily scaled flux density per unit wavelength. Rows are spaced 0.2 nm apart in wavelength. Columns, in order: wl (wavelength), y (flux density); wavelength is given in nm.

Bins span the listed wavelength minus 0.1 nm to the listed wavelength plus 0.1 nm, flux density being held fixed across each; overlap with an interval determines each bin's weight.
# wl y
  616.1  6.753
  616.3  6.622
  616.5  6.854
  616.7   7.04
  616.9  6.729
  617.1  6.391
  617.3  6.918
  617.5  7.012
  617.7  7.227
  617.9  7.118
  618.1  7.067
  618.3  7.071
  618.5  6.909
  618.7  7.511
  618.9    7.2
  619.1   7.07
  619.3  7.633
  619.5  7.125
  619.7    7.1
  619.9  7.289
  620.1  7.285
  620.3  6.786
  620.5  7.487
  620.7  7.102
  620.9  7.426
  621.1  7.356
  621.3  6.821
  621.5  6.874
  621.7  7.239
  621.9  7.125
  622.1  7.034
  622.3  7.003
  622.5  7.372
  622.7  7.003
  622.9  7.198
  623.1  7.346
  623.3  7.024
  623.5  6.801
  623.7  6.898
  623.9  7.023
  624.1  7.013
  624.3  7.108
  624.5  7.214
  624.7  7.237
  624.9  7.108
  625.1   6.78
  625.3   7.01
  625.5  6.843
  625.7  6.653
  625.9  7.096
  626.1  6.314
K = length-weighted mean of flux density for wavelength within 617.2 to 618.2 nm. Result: 7.07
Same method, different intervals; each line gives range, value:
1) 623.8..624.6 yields 7.09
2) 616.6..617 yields 6.88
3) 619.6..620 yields 7.19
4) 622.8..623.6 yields 7.09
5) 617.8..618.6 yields 7.04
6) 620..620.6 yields 7.19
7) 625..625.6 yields 6.88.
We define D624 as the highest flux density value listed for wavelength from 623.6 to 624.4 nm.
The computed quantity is 7.108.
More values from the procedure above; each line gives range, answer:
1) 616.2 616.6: 6.854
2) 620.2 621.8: 7.487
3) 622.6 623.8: 7.346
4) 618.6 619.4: 7.633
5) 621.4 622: 7.239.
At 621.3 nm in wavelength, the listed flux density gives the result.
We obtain 6.821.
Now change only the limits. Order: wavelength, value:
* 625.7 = 6.653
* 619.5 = 7.125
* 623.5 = 6.801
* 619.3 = 7.633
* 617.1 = 6.391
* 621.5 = 6.874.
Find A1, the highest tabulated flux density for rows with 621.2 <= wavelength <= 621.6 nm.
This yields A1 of 6.874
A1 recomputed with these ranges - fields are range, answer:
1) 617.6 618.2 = 7.227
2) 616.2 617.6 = 7.04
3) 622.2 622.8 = 7.372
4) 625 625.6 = 7.01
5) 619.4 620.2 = 7.289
